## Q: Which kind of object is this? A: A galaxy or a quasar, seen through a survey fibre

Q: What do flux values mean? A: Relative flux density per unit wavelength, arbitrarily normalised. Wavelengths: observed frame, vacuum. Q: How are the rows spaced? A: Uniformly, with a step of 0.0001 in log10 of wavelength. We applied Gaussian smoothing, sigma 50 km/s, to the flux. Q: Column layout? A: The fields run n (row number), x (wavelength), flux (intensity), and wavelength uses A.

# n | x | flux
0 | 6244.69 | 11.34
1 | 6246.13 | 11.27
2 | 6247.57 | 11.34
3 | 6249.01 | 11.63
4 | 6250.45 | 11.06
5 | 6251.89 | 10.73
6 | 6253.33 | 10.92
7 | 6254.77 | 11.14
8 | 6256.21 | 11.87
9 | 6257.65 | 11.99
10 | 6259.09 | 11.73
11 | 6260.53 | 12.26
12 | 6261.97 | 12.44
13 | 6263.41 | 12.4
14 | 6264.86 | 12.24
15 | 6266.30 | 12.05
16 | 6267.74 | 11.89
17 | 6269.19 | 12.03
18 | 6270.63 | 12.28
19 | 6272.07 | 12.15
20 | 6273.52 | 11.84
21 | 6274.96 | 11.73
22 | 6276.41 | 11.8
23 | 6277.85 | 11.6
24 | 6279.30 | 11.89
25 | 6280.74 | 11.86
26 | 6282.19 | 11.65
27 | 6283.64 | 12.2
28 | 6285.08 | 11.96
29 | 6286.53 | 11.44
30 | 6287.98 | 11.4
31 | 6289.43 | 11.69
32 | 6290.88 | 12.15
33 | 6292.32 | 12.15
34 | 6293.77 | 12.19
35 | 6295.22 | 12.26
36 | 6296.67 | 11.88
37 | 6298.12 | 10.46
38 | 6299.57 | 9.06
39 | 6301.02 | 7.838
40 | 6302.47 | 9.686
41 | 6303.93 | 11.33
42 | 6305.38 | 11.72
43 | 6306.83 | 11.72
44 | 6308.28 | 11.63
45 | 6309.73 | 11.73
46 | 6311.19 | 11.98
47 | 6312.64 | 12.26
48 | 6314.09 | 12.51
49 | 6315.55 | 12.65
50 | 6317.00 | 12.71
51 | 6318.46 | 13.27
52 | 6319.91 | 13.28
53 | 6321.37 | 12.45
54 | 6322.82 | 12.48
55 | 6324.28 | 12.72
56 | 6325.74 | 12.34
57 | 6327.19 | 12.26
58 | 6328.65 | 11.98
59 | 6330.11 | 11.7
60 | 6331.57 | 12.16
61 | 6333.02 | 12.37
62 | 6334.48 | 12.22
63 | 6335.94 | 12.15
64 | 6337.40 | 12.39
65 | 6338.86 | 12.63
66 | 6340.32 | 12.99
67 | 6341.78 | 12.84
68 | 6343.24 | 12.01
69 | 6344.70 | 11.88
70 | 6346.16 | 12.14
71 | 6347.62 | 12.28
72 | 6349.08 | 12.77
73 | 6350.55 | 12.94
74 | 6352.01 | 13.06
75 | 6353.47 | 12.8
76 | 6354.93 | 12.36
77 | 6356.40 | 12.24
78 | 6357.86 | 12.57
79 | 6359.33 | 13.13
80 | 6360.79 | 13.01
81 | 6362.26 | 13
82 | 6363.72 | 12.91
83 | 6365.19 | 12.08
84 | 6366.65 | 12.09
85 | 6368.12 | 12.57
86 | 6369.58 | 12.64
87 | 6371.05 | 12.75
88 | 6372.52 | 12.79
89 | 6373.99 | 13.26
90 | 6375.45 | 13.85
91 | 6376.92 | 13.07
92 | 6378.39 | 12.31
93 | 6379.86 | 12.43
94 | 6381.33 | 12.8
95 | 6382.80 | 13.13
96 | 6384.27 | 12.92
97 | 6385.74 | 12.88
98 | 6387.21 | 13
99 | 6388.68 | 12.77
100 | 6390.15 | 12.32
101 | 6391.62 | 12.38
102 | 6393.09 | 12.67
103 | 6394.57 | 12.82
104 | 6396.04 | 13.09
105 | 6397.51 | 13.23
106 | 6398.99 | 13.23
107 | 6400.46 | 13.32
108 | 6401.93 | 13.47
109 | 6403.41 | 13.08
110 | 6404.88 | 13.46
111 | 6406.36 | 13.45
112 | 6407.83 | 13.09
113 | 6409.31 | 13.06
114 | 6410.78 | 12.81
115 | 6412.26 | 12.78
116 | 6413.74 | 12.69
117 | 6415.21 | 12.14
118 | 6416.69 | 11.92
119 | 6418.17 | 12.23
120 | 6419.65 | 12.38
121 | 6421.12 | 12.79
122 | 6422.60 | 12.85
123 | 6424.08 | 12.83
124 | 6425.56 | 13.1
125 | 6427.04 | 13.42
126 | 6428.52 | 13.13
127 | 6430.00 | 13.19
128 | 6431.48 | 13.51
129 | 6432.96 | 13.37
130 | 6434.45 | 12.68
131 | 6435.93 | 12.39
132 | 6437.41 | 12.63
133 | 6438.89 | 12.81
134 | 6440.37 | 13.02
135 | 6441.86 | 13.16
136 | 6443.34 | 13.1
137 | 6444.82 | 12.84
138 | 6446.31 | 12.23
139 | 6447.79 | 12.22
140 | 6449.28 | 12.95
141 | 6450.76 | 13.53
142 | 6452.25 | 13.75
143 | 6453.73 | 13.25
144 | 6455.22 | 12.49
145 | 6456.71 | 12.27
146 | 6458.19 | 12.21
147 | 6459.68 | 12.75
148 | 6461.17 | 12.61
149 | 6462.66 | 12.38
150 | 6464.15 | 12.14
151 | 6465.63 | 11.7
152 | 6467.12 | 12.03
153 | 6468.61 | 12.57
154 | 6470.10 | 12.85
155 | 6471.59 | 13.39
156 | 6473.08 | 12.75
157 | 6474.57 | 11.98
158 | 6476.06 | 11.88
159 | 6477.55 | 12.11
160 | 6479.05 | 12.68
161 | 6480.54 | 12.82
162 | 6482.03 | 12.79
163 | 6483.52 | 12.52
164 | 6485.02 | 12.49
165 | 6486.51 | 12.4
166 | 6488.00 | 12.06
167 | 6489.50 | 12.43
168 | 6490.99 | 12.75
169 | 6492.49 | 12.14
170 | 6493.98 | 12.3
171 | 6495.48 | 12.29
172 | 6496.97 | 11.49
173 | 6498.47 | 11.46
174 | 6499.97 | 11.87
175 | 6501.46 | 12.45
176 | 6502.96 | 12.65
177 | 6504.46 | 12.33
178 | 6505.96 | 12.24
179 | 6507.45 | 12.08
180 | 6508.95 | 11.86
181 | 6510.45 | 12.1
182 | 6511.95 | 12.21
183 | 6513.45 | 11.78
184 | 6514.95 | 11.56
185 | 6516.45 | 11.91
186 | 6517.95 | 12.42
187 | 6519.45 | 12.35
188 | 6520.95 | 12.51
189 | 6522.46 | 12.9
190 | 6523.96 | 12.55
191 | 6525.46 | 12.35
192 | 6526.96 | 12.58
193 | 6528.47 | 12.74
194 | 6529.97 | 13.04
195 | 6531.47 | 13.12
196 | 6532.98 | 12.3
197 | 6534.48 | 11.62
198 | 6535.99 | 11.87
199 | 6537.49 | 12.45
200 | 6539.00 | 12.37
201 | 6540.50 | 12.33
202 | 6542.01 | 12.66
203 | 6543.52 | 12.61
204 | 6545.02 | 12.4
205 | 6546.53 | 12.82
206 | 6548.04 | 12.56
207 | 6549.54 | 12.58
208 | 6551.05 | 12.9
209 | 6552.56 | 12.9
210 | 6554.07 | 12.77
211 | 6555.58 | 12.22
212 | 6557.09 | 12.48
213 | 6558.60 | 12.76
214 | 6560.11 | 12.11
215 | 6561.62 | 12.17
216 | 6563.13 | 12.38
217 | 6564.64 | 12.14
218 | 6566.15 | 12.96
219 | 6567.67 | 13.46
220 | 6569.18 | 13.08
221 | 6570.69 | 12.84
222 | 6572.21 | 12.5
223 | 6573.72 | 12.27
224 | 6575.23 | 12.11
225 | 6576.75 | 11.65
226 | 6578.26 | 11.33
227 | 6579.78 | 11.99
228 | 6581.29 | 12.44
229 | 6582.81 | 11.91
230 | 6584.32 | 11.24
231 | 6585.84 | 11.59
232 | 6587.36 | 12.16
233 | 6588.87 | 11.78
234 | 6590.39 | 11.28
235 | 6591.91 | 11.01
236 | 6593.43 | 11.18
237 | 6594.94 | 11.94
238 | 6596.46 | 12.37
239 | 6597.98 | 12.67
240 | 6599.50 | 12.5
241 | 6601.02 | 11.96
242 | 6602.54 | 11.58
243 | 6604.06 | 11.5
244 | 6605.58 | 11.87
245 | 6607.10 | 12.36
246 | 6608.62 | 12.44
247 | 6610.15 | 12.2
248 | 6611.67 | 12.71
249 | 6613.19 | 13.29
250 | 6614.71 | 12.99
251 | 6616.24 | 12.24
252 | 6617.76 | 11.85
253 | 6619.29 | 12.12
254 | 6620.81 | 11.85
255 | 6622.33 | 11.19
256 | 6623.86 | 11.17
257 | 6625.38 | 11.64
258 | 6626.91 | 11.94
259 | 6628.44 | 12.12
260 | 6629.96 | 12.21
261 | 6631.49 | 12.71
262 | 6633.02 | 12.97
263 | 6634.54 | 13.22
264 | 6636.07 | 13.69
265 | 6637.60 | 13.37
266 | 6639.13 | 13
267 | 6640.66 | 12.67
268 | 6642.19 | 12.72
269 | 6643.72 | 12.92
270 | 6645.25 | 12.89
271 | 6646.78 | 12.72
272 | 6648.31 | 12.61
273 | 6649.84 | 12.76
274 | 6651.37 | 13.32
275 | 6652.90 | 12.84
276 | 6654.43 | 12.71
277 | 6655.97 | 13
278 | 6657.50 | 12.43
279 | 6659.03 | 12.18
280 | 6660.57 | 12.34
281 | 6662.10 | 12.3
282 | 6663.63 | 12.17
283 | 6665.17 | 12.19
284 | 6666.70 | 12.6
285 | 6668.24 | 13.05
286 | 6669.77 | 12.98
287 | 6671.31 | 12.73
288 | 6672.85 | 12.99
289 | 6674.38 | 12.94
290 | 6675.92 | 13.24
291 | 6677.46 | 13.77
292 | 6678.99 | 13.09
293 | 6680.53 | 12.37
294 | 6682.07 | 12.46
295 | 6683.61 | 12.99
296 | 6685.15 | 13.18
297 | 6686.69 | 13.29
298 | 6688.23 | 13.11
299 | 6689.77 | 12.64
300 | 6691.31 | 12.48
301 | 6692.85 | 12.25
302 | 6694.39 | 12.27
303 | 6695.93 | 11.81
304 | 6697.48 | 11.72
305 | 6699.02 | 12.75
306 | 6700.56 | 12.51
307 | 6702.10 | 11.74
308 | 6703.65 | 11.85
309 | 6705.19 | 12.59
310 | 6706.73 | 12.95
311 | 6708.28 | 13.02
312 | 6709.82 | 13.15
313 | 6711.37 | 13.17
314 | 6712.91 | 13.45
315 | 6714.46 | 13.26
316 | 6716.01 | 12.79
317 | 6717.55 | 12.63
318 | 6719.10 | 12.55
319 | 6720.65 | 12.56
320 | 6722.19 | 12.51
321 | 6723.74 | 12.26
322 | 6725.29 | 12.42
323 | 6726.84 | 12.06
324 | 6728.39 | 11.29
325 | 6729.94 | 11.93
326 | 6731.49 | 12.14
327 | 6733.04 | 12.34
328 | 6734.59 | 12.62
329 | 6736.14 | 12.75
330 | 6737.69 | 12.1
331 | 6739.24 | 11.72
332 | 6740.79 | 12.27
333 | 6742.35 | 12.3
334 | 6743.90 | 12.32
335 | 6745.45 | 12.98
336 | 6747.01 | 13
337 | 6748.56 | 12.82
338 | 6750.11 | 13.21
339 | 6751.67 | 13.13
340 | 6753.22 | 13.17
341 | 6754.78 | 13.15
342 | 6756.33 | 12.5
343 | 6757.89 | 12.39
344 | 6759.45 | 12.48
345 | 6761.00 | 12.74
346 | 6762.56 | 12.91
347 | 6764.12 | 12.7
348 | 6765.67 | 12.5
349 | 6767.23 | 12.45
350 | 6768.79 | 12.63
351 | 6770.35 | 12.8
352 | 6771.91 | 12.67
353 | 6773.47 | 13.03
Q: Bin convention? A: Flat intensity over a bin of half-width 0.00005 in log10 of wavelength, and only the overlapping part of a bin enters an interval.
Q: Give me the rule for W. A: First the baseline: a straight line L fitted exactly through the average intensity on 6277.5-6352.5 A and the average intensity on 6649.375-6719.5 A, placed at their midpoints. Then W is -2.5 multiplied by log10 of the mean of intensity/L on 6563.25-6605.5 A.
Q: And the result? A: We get 0.040 mag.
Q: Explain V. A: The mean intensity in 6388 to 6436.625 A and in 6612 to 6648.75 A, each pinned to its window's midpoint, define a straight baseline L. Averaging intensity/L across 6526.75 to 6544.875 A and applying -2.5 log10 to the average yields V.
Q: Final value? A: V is 0.02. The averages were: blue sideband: 12.9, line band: 12.5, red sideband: 12.5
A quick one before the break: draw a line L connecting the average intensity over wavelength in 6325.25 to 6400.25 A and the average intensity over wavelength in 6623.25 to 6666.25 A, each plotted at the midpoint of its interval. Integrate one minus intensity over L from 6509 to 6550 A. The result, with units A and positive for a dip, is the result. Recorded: 0.76 A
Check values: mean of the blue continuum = 12.6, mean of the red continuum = 12.6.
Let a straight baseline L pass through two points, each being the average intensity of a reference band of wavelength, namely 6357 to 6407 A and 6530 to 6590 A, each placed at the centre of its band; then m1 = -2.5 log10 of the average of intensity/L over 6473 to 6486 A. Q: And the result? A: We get 0.015 mag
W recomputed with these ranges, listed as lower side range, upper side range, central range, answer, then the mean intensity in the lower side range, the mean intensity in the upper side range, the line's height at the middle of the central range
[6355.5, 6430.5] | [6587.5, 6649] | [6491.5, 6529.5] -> 0.03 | 12.8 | 12.3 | 12.6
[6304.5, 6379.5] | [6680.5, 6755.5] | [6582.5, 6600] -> 0.07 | 12.5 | 12.6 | 12.5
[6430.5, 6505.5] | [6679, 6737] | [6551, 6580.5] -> 0.01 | 12.5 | 12.5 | 12.5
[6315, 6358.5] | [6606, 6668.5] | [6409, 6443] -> -0.03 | 12.5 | 12.5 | 12.5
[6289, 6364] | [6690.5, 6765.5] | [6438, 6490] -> -0.03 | 12.1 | 12.5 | 12.3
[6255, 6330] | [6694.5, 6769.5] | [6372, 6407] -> -0.08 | 11.9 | 12.5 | 12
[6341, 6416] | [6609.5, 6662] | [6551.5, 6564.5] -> 0.01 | 12.8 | 12.5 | 12.6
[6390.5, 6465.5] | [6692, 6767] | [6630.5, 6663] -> -0.02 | 12.8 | 12.5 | 12.6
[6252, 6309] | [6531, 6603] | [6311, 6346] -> -0.07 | 11.6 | 12.3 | 11.7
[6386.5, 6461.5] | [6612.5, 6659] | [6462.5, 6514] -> 0.04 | 12.9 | 12.6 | 12.8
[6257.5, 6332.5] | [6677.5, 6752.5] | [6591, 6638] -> 0.02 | 11.9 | 12.6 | 12.4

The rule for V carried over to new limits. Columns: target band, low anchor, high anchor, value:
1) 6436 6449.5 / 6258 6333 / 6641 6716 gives -0.05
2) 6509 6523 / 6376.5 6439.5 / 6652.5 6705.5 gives 0.05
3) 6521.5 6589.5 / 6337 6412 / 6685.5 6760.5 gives 0.02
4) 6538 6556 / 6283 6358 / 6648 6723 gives -0.01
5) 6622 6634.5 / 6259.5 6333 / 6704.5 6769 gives 0.03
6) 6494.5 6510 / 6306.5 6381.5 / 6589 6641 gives 0.02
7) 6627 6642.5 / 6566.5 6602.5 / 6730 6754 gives -0.05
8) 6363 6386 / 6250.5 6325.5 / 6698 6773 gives -0.07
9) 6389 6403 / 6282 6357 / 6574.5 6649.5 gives -0.08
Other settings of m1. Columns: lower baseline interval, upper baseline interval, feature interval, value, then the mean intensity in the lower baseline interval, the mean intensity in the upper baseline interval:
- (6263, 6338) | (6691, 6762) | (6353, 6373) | -0.06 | 11.9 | 12.5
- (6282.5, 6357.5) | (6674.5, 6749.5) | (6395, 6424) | -0.06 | 12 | 12.6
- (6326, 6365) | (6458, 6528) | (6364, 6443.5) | -0.04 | 12.5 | 12.3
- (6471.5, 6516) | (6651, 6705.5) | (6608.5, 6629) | 0.03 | 12.2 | 12.6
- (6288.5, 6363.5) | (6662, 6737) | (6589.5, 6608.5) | 0.05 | 12.1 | 12.6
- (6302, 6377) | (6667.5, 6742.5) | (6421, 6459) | -0.04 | 12.4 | 12.6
